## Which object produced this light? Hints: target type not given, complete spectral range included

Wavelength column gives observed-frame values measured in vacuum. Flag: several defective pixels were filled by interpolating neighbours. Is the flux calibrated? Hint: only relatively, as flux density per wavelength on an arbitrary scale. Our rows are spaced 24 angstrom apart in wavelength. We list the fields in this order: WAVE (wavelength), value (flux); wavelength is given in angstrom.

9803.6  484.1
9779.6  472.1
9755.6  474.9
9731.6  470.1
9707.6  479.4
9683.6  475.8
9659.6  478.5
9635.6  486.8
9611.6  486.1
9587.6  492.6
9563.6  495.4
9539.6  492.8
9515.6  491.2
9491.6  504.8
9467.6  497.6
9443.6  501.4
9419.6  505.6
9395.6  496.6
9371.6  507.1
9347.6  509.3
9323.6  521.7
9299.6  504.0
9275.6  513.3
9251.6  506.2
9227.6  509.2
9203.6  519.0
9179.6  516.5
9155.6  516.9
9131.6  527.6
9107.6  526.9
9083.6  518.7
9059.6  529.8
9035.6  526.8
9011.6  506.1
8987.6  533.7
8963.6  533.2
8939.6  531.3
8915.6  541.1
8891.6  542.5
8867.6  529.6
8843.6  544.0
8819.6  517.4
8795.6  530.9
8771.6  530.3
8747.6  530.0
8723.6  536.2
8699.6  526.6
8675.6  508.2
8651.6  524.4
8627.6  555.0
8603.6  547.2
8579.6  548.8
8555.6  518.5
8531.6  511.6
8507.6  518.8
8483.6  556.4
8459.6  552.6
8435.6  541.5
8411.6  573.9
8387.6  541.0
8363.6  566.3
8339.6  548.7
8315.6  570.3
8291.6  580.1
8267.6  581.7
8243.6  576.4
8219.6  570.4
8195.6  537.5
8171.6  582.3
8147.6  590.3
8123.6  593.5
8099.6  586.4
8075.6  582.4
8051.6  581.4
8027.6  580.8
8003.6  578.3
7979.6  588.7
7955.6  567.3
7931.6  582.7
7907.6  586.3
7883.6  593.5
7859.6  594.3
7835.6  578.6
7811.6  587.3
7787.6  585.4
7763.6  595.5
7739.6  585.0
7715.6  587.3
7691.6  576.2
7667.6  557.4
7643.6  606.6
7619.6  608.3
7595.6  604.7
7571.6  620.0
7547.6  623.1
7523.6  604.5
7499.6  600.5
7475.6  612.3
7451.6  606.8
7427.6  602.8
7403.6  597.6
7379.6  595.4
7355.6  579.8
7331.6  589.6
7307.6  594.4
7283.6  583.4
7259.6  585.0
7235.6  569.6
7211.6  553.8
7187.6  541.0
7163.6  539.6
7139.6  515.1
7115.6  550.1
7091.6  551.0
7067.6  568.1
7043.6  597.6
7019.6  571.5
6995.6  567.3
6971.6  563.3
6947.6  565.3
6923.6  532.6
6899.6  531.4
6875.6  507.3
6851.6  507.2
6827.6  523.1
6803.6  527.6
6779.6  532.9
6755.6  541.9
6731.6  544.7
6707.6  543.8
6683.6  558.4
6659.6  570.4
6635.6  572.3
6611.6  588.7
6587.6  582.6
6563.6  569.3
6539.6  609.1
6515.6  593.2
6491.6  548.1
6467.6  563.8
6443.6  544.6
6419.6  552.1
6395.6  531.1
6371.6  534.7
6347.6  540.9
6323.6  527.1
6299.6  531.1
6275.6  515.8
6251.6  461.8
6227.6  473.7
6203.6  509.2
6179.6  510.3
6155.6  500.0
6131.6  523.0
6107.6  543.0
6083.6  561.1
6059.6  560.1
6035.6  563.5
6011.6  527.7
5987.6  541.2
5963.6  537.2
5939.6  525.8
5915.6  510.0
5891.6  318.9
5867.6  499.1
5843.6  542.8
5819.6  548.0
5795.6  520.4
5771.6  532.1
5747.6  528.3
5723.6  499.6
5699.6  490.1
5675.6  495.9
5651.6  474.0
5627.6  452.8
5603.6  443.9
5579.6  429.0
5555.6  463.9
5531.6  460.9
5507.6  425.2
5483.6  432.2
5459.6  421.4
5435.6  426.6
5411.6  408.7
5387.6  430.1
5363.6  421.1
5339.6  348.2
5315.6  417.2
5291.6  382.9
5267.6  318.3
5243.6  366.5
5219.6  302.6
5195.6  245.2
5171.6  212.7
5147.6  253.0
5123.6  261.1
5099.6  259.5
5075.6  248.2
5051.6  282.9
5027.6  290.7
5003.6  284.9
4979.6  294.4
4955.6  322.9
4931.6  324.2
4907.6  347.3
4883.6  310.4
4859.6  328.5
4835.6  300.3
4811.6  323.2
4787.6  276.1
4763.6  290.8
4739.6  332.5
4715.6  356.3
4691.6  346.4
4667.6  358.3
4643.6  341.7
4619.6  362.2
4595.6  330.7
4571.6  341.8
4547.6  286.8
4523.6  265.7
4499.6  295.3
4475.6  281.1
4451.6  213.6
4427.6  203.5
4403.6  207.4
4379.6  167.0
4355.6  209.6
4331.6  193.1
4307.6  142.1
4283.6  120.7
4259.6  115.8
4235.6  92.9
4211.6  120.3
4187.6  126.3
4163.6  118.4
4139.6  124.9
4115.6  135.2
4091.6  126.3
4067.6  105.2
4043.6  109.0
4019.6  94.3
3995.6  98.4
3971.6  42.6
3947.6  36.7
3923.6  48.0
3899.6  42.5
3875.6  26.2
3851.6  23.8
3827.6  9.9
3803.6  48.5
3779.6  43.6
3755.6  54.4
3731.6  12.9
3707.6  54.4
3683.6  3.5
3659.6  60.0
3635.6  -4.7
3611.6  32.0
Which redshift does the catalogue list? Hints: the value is 0.00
